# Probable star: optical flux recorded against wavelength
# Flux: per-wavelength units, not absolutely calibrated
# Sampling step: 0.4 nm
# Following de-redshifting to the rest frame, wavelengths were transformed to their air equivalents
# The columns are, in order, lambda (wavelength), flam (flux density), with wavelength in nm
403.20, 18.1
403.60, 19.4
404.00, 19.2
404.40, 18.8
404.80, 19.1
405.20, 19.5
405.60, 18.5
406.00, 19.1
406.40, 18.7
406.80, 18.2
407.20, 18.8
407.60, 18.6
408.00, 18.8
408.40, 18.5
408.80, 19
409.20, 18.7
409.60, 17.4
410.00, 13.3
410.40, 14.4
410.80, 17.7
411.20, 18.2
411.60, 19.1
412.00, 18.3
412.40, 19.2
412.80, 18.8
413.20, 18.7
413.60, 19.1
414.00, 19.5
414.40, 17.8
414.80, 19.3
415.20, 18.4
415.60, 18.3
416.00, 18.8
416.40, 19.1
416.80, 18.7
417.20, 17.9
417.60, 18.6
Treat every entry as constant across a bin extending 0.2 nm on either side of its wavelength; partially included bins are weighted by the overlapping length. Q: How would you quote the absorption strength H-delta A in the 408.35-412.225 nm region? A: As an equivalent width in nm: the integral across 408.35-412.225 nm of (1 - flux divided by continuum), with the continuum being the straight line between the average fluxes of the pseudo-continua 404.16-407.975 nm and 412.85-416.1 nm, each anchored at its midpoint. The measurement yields 0.278 nm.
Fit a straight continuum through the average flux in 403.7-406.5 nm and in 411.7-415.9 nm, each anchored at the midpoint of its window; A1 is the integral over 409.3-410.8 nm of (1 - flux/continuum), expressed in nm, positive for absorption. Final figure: 0.26 nm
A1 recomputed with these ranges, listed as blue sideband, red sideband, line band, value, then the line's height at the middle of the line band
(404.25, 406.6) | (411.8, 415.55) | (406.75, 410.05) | 0.134 nm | 18.9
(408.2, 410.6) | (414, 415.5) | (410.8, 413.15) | -0.121 nm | 17.7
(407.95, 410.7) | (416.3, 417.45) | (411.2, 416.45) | -0.243 nm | 17.9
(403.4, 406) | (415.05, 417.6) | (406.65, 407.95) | 0.026 nm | 19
